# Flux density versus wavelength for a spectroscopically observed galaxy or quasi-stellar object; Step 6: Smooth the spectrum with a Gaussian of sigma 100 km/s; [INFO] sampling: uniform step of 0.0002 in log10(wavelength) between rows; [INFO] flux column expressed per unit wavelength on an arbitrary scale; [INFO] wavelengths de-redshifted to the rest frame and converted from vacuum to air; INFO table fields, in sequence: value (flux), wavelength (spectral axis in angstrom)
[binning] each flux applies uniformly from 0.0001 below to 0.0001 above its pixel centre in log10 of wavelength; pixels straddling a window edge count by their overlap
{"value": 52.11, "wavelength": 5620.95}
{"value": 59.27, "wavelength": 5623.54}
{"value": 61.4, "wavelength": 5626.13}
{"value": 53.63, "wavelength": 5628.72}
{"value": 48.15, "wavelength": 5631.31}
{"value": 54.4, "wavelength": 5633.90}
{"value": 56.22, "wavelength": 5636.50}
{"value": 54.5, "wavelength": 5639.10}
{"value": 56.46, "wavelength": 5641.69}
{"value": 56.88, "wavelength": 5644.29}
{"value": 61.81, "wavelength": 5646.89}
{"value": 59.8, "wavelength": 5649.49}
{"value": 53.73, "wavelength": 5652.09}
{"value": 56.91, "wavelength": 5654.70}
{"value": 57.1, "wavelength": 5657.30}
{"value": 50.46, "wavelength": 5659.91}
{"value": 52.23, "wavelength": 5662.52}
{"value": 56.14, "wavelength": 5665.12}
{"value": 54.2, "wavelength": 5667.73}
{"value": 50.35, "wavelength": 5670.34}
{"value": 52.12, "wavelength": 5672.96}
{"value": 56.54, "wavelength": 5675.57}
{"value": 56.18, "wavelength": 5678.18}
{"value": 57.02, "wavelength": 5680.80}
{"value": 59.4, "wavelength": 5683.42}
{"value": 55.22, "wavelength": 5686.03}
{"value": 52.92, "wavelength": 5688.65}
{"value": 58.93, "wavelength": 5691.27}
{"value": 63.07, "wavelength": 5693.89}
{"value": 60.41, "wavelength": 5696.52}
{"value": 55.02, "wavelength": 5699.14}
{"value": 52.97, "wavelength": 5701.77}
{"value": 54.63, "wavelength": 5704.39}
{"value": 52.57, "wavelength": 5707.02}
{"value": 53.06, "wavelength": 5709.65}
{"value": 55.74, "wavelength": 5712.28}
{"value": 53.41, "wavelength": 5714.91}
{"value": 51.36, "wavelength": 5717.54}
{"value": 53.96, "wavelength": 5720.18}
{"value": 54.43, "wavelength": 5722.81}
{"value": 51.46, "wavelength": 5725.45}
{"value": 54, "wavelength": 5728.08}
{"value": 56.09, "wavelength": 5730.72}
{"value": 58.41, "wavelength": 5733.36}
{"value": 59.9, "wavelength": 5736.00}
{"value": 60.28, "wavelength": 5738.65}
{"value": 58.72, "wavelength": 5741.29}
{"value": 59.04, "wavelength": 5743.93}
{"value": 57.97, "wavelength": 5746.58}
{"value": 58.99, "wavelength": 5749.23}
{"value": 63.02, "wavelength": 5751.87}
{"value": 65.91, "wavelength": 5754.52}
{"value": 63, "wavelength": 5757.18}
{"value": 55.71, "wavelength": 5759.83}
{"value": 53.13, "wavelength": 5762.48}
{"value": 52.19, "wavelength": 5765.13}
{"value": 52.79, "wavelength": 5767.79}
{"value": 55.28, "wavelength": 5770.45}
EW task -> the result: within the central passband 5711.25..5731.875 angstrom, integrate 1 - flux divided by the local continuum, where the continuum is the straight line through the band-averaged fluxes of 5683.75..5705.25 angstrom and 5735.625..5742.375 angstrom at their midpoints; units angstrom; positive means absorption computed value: 1.7 angstrom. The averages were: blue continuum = 56.8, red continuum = 59.6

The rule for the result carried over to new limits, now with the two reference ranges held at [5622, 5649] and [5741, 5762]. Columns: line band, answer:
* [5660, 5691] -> 1.6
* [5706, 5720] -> 1.3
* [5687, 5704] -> 0.4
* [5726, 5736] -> 0.5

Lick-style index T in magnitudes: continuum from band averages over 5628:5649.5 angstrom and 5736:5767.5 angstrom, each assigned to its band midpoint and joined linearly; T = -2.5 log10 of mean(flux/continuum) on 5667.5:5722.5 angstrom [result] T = 0.04 mag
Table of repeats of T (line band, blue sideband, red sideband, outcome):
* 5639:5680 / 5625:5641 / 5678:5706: 0.01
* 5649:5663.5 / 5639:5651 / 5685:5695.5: 0.06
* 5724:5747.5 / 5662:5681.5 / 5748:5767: 0.01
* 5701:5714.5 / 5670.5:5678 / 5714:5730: -0.01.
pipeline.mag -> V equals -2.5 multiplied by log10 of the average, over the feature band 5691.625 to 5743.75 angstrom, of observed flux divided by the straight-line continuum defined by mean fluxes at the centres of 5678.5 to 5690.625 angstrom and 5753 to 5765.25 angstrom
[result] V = 0.03 mag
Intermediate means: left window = 56.3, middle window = 55.9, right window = 58.6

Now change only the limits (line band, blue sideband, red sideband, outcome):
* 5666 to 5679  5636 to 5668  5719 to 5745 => 0.04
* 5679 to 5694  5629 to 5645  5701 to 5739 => -0.05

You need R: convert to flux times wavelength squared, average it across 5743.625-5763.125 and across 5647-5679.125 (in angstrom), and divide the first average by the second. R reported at 1.13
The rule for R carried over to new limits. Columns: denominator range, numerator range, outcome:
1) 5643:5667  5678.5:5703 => 1.03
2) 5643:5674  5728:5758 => 1.12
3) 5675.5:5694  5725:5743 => 1.02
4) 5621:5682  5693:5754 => 1.05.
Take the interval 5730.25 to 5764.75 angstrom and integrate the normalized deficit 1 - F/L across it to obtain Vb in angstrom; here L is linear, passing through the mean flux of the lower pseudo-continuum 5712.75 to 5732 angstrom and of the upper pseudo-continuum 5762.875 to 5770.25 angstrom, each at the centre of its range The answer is -3.8 angstrom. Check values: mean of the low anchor 53.6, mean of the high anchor 53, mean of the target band 59.1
